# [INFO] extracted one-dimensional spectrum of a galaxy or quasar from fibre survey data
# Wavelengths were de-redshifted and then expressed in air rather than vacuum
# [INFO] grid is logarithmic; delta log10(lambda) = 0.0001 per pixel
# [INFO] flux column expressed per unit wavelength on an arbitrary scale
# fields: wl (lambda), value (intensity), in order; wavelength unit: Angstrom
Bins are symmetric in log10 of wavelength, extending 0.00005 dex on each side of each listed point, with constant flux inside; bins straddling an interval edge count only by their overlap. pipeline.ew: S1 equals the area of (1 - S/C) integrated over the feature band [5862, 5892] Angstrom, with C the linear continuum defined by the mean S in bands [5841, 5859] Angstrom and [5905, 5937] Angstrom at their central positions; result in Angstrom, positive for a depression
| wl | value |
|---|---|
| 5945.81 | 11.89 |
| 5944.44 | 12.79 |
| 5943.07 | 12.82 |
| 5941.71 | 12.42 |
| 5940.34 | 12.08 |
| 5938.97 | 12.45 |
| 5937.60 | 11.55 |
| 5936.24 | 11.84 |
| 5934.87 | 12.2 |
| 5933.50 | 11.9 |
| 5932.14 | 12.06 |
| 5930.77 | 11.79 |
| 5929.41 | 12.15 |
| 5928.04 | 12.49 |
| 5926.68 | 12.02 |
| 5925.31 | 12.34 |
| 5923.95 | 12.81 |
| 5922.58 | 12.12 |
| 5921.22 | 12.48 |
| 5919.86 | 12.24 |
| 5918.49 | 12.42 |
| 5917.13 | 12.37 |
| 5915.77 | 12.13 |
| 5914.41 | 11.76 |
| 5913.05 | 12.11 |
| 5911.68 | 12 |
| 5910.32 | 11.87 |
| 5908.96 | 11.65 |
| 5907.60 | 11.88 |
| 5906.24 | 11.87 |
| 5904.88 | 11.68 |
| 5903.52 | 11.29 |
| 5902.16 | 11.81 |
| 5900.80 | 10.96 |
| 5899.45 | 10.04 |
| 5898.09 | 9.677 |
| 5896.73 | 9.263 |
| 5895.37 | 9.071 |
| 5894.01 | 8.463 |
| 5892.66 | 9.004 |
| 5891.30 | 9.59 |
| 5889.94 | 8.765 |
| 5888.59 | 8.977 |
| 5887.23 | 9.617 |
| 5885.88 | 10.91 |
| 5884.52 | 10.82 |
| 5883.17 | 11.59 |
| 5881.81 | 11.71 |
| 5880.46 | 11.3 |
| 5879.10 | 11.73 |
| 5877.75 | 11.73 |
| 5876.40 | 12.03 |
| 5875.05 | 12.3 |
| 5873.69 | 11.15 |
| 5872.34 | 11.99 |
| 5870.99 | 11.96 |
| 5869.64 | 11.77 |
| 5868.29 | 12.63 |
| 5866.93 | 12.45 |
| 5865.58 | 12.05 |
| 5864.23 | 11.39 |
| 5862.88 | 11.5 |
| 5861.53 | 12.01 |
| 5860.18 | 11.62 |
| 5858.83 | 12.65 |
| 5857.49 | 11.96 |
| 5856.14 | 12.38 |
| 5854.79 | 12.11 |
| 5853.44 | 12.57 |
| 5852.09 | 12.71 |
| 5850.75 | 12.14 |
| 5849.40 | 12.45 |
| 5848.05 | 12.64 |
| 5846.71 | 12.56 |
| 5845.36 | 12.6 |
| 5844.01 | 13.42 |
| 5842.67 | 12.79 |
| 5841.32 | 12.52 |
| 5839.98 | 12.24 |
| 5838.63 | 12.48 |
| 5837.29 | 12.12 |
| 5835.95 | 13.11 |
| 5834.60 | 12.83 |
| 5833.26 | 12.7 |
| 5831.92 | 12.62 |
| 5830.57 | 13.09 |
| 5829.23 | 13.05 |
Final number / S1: 2.7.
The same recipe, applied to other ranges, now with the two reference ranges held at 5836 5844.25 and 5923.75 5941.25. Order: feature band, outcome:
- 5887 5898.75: 3.0 Angstrom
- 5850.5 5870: 0.6 Angstrom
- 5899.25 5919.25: 0.8 Angstrom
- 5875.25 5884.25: 0.5 Angstrom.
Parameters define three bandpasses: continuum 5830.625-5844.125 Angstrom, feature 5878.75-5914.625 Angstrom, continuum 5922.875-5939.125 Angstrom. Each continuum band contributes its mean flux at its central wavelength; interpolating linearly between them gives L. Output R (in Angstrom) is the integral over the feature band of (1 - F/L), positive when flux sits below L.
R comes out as 4.7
